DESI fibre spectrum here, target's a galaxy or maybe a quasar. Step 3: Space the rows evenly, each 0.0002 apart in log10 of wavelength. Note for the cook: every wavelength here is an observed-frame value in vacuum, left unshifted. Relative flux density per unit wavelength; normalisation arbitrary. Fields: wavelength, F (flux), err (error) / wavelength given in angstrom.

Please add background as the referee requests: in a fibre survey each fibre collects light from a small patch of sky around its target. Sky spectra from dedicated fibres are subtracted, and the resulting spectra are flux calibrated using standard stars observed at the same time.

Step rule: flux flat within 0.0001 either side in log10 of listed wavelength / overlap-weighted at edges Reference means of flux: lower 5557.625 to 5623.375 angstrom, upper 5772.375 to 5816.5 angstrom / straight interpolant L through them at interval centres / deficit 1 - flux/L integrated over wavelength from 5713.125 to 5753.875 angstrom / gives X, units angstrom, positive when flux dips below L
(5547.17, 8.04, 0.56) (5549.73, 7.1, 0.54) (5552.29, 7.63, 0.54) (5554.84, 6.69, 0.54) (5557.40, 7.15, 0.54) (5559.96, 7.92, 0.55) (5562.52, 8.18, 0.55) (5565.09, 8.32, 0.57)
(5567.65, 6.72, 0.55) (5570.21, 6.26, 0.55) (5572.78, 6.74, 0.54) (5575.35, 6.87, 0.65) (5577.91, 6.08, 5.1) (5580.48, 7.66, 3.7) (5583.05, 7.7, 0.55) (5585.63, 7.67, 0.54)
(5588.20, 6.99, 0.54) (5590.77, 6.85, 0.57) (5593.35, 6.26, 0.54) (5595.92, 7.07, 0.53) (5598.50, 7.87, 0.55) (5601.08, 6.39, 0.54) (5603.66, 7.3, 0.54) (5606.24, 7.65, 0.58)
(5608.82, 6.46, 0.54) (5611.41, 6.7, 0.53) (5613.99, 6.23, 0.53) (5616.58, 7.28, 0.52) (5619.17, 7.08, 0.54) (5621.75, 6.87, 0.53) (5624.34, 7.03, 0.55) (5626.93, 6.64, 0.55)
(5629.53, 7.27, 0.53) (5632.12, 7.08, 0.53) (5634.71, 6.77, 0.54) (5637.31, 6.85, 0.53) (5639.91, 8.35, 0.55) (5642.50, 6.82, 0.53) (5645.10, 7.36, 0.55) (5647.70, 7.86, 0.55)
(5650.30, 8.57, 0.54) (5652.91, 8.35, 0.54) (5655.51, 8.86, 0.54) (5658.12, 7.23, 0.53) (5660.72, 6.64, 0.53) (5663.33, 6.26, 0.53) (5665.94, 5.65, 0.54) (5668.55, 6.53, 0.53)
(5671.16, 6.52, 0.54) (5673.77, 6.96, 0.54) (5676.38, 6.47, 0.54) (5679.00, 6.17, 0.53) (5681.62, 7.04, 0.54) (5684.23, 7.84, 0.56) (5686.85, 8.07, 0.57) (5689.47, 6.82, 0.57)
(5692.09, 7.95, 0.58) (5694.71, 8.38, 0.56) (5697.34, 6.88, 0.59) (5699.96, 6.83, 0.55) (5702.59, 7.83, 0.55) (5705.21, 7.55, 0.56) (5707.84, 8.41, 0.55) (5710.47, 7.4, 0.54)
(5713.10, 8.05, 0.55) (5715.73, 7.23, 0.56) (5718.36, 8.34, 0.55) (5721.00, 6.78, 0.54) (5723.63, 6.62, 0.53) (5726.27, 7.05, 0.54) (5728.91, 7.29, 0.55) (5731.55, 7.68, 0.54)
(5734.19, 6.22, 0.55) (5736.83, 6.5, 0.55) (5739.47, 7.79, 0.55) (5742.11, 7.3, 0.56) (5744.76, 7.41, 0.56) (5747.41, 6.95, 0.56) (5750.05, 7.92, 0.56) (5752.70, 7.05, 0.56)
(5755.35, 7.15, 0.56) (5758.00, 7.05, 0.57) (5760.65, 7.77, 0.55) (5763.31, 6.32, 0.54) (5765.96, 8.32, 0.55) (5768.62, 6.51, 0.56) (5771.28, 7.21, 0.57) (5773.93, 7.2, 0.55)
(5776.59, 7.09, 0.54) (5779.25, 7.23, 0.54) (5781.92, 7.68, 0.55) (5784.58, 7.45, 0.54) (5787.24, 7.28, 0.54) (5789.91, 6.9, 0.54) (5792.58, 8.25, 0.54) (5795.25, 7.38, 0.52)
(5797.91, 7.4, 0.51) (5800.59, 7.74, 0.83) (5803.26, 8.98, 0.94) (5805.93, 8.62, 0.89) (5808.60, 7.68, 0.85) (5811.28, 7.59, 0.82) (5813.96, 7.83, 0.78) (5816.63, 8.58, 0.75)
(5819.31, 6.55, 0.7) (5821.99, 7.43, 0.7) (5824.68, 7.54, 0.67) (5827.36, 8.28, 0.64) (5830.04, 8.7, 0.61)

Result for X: 1.41 angstrom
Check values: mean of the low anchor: 7.09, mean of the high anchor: 7.67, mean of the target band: 7.24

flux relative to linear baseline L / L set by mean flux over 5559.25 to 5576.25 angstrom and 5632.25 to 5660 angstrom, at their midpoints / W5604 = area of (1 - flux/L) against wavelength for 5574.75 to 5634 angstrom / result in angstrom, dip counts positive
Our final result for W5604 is 3.6 angstrom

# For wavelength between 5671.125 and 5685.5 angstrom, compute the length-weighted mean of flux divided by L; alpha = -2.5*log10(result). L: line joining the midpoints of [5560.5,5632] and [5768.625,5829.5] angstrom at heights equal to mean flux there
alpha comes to 0.06 mag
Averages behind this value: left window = 7.05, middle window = 6.86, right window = 7.62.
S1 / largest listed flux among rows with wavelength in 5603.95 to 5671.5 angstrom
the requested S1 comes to 8.86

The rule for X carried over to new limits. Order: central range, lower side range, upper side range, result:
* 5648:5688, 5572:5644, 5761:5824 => 0.2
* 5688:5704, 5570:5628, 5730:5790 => -0.8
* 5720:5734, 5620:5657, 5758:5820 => 0.9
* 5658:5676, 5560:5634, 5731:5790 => 1.6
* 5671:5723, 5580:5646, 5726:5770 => -1.7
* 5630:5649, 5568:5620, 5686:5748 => -0.5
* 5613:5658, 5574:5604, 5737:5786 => -1.6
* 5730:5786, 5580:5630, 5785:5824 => 2.4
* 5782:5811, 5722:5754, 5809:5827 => -1.0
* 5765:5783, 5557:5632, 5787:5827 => 0.8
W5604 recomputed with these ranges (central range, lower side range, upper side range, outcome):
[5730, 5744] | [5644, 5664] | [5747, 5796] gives 0.6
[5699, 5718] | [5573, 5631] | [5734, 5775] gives -1.4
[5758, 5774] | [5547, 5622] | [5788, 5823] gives 0.9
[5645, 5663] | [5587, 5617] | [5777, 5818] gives -1.6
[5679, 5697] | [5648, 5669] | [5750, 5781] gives -0.6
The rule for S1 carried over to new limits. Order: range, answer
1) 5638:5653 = 8.57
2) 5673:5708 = 8.41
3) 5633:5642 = 8.35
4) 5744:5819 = 8.98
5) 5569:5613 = 7.87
